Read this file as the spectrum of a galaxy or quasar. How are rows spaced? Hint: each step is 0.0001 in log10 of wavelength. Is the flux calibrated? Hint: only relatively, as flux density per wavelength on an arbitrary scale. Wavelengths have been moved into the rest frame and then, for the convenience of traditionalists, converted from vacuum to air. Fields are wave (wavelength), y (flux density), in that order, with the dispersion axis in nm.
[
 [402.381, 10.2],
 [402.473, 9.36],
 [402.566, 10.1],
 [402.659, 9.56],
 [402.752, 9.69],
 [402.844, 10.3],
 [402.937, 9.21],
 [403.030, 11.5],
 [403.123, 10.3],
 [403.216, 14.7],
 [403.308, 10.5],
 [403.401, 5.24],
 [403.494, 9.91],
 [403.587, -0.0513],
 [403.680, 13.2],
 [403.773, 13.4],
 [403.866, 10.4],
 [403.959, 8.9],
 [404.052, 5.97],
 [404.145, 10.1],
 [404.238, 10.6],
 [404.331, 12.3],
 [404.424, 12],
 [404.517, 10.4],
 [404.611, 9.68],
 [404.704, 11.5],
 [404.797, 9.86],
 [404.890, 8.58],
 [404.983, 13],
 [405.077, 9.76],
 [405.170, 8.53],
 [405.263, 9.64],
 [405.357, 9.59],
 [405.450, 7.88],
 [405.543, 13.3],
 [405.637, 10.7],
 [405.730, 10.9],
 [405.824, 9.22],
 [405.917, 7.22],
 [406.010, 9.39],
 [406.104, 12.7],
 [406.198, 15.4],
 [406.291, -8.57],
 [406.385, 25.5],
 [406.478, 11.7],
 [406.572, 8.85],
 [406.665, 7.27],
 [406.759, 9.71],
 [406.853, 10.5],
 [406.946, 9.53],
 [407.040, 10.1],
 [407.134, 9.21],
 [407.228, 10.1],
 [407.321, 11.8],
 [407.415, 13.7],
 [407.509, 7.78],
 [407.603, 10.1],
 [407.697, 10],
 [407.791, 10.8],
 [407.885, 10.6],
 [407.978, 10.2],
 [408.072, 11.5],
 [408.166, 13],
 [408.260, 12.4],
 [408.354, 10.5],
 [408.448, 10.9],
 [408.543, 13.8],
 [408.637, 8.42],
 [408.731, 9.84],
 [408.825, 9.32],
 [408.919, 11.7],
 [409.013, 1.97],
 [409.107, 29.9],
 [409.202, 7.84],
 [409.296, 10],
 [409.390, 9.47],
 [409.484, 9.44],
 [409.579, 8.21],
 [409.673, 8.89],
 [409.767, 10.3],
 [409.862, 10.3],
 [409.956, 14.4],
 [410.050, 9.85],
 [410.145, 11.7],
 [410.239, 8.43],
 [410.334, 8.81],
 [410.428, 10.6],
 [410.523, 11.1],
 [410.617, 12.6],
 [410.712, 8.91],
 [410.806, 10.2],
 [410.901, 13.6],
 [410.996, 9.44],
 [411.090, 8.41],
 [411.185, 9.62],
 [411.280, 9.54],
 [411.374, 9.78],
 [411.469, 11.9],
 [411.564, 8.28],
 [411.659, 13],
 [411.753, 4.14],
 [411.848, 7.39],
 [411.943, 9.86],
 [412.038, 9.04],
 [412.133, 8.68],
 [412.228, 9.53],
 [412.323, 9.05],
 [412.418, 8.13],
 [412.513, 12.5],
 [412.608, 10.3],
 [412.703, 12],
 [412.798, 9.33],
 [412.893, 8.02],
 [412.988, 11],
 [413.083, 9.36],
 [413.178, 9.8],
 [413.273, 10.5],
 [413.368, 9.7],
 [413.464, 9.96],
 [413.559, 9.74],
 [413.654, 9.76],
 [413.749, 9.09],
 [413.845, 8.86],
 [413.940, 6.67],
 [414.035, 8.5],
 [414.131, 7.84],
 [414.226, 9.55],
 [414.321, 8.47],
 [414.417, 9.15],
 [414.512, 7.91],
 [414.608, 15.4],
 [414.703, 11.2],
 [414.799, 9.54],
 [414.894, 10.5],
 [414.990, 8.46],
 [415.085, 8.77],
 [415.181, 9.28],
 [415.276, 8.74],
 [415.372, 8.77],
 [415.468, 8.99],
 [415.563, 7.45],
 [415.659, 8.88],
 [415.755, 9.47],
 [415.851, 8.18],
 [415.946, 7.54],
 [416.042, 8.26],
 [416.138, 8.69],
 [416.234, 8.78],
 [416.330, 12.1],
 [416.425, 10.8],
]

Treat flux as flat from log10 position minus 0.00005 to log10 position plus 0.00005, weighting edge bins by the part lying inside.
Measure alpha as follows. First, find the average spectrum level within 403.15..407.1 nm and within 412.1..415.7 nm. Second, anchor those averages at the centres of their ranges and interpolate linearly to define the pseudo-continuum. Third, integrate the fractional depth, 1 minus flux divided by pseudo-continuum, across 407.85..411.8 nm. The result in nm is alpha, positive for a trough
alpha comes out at -0.34 nm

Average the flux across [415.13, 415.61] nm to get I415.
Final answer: 8.65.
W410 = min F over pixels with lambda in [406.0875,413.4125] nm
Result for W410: -8.57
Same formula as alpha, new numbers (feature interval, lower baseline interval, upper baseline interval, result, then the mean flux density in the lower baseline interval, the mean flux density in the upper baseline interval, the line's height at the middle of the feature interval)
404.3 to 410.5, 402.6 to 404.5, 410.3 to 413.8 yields -0.395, 9.9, 9.8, 9.86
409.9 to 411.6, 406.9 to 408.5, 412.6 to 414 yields -0.052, 10.7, 9.58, 10.1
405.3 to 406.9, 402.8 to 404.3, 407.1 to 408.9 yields 0.034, 9.66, 10.8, 10.3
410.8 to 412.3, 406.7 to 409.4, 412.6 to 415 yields 0.093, 10.9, 9.65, 10.1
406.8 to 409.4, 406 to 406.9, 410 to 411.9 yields -0.201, 10.3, 9.87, 10.1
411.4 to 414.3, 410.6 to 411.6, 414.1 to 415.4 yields 0.147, 10.2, 9.58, 9.88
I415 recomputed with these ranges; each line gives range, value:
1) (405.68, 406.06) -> 9.23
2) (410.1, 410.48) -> 9.89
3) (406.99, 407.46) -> 11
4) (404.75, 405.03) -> 10.5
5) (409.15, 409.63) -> 9.16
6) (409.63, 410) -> 11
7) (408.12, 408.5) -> 11.7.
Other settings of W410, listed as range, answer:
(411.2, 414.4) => 4.14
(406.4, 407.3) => 7.27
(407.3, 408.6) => 7.78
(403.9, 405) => 5.97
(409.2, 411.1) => 7.84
